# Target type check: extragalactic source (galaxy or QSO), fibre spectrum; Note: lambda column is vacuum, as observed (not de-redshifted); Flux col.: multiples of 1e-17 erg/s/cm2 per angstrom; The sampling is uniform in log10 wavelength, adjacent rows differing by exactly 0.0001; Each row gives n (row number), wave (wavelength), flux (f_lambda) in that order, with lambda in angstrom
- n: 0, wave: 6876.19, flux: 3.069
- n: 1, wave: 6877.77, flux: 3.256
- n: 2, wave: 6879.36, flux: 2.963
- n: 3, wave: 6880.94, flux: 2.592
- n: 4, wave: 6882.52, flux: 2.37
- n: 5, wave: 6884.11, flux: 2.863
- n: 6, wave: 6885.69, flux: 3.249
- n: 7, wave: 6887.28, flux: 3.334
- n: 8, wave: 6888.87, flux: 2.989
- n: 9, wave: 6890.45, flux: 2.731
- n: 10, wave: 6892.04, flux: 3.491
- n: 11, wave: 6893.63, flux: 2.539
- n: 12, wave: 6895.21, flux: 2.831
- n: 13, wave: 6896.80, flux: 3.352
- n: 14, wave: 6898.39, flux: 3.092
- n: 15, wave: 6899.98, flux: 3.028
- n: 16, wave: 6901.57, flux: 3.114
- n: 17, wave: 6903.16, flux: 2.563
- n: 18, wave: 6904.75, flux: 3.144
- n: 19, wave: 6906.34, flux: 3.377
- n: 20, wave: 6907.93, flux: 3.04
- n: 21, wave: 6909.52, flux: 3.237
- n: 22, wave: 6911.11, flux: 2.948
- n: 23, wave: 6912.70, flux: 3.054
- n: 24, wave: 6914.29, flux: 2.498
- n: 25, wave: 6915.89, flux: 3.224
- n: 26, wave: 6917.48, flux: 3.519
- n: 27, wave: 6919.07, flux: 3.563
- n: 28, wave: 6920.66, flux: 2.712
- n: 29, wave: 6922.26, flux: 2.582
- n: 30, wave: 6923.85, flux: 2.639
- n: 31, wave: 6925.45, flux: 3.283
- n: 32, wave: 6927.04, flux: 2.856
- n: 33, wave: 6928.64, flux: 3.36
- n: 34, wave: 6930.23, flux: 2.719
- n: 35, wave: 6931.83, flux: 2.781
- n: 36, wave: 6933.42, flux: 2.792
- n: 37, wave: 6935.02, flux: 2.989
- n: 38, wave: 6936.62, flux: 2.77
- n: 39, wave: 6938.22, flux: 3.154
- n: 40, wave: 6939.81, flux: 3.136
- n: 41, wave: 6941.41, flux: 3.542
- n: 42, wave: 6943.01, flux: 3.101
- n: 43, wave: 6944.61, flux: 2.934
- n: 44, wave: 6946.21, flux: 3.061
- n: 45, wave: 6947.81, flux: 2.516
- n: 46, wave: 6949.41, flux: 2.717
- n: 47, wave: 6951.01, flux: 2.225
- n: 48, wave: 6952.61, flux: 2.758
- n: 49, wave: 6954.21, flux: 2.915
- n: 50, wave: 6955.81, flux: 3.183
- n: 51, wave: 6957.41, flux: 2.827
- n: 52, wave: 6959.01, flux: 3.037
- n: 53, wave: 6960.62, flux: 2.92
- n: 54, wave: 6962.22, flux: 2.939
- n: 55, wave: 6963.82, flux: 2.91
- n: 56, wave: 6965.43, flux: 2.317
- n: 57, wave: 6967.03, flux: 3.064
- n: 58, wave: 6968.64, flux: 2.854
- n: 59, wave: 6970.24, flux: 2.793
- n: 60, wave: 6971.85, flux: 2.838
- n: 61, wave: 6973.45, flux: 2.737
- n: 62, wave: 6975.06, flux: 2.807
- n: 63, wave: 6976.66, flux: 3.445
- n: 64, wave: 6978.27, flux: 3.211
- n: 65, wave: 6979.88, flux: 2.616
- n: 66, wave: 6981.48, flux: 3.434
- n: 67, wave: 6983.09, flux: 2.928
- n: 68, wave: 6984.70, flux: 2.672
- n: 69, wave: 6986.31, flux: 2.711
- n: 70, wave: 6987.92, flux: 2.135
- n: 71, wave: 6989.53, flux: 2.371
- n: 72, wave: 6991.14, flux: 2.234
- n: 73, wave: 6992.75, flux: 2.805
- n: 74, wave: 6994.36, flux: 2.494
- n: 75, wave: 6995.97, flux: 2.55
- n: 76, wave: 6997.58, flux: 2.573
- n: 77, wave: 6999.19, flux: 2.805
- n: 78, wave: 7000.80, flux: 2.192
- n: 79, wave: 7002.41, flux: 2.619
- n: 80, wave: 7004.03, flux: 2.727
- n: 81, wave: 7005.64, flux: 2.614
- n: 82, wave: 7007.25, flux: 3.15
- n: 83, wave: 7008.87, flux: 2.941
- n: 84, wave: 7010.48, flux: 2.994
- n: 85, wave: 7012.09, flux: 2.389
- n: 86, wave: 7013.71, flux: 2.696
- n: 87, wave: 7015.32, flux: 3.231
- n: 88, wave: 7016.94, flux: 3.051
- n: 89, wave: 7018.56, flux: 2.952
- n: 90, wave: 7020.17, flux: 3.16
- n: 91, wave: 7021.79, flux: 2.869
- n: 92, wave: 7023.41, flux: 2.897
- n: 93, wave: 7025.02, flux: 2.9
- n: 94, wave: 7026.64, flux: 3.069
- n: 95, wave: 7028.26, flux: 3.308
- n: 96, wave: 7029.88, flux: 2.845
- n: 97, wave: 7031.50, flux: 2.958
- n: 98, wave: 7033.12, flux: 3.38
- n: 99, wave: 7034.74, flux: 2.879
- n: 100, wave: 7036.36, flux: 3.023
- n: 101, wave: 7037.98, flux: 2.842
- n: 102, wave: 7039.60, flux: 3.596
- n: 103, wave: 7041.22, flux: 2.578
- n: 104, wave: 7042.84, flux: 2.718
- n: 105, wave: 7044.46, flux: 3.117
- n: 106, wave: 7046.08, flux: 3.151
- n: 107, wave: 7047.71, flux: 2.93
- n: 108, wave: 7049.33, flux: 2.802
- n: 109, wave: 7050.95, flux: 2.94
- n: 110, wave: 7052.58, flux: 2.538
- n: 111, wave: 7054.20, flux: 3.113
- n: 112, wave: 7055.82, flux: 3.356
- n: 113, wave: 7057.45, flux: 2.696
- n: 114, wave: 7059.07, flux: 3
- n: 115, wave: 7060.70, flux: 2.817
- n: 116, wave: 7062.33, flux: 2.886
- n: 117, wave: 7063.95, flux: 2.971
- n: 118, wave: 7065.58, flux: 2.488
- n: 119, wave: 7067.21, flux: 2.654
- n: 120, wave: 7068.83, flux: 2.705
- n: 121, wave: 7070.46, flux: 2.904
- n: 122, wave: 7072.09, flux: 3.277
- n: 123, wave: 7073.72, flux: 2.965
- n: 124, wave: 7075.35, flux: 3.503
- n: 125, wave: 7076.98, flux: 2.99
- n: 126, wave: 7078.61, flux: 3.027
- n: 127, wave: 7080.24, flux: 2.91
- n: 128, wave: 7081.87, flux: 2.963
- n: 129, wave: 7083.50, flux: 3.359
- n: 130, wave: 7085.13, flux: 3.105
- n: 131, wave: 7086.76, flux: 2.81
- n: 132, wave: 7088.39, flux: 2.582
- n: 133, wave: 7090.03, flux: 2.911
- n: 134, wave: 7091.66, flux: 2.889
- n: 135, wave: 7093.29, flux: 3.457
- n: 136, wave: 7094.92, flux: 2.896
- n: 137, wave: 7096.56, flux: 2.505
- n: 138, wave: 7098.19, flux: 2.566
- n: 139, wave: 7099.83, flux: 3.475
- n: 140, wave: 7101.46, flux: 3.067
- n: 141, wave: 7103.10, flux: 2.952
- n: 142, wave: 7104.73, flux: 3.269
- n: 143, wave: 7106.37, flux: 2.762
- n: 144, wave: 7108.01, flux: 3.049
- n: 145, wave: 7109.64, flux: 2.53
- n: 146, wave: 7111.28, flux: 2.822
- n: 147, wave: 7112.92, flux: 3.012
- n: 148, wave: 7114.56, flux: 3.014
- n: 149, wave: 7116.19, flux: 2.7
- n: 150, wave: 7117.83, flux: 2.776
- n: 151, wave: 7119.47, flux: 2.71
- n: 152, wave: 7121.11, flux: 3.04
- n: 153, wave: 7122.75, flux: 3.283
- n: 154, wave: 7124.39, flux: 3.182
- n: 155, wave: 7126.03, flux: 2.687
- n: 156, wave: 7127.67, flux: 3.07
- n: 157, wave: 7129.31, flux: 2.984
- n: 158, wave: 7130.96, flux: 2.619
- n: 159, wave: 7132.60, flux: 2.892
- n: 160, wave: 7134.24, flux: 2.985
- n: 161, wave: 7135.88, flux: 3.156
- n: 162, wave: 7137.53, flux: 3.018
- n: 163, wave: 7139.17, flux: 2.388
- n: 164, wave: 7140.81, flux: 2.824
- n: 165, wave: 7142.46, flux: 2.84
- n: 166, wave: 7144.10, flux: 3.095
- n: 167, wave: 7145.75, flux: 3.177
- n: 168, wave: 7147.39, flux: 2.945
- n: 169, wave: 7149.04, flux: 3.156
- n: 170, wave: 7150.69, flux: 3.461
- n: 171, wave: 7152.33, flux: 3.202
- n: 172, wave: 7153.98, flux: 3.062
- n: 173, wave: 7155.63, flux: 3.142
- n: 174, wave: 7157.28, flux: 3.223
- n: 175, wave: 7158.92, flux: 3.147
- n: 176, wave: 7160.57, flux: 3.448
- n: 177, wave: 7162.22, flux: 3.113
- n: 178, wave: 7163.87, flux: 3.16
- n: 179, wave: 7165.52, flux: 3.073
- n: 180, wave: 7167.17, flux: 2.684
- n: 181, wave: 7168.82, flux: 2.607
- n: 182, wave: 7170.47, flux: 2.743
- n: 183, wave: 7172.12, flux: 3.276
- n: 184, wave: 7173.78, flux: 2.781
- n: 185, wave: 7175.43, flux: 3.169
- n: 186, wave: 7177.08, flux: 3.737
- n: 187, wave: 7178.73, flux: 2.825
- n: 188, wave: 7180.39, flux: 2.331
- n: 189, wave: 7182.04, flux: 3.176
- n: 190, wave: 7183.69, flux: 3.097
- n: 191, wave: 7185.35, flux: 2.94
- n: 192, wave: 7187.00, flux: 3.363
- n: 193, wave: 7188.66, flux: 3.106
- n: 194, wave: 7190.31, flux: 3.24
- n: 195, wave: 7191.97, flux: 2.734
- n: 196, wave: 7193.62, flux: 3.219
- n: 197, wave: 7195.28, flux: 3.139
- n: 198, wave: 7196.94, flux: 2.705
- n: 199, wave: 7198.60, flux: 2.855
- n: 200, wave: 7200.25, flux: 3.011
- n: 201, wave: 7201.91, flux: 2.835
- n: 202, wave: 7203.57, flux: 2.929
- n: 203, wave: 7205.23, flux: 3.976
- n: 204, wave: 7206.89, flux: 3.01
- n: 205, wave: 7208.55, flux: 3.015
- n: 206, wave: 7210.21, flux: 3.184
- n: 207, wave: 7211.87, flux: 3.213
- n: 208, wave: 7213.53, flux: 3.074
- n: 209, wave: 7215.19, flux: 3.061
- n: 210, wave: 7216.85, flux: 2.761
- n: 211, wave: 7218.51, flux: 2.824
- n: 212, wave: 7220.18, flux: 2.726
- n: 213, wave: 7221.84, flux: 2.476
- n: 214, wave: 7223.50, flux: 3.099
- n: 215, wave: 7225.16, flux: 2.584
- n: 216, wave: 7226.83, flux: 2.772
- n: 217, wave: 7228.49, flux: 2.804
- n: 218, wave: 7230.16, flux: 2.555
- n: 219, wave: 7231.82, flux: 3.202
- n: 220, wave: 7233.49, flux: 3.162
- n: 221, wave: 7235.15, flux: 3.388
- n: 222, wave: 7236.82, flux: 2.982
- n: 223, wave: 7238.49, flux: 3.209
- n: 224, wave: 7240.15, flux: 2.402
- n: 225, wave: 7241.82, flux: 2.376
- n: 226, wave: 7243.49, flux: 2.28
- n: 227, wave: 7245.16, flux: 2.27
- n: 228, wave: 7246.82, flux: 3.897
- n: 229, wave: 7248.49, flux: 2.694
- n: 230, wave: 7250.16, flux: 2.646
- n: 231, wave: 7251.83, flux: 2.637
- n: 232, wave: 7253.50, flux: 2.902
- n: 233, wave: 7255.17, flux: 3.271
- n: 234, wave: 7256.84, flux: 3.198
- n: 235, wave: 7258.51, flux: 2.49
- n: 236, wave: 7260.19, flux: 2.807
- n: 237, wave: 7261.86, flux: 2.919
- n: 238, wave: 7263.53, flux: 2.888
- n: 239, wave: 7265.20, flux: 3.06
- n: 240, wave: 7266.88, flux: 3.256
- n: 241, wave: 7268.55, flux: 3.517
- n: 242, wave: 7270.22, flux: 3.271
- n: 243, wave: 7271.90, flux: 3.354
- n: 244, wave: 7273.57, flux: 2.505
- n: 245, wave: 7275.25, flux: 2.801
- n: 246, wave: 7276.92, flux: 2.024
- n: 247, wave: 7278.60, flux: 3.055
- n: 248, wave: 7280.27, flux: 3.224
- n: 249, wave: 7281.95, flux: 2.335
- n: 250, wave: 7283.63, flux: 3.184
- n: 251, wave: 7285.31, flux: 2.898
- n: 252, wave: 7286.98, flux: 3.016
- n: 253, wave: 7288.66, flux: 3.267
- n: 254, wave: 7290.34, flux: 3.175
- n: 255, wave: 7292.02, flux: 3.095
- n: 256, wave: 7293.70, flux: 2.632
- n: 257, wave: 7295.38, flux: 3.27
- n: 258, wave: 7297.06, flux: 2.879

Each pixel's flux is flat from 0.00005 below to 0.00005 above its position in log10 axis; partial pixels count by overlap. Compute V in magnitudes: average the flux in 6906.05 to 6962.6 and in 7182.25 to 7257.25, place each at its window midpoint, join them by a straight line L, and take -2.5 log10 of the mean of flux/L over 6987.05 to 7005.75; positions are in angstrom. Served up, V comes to 0.18 mag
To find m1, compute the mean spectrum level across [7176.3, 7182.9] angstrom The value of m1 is 3.01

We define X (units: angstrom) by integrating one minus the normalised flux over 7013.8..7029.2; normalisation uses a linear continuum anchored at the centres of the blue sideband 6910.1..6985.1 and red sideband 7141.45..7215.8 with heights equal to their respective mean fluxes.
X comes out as -0.3 angstrom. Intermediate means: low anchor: 2.94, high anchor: 3.07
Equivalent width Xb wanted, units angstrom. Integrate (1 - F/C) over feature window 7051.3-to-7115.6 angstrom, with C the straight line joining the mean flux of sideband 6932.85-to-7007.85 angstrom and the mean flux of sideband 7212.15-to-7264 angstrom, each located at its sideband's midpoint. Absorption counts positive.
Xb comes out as -2.6 angstrom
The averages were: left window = 2.81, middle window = 2.94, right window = 2.85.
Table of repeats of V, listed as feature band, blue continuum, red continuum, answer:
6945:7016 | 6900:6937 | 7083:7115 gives 0.077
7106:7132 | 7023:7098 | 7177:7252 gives 0.022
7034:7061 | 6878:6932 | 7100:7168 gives 0.017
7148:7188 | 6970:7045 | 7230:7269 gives -0.067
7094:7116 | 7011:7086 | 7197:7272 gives 0.017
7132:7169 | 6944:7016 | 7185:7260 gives -0.057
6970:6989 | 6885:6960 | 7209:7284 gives 0.044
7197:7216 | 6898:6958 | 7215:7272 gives -0.066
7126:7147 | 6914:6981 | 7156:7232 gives 0.026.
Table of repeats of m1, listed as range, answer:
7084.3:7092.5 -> 2.86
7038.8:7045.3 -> 3.01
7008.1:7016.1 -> 2.85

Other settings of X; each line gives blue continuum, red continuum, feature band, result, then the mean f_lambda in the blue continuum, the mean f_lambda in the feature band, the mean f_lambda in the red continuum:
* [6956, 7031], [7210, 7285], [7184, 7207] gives -1.6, 2.82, 3.08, 2.89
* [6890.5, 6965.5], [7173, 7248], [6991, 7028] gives 2.1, 2.97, 2.8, 2.97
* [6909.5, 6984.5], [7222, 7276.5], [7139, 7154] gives -0.6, 2.94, 3.04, 2.9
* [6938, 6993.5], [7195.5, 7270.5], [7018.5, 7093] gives -2.3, 2.85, 2.97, 2.94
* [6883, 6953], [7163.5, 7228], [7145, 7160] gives -0.9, 2.98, 3.17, 2.99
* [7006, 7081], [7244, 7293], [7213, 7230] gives 0.8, 2.96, 2.8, 2.95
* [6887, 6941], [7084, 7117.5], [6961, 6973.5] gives 0.7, 3.01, 2.82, 2.92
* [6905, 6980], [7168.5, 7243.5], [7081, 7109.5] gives -0.1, 2.95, 2.97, 2.96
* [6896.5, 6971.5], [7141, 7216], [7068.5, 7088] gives -0.1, 2.96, 3.04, 3.07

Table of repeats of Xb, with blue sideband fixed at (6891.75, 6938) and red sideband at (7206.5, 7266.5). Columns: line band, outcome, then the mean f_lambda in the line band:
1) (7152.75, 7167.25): -1.1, 3.14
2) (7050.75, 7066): 0.3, 2.89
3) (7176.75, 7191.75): -0.8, 3.05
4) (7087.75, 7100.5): 0.1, 2.91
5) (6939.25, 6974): 1.3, 2.88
